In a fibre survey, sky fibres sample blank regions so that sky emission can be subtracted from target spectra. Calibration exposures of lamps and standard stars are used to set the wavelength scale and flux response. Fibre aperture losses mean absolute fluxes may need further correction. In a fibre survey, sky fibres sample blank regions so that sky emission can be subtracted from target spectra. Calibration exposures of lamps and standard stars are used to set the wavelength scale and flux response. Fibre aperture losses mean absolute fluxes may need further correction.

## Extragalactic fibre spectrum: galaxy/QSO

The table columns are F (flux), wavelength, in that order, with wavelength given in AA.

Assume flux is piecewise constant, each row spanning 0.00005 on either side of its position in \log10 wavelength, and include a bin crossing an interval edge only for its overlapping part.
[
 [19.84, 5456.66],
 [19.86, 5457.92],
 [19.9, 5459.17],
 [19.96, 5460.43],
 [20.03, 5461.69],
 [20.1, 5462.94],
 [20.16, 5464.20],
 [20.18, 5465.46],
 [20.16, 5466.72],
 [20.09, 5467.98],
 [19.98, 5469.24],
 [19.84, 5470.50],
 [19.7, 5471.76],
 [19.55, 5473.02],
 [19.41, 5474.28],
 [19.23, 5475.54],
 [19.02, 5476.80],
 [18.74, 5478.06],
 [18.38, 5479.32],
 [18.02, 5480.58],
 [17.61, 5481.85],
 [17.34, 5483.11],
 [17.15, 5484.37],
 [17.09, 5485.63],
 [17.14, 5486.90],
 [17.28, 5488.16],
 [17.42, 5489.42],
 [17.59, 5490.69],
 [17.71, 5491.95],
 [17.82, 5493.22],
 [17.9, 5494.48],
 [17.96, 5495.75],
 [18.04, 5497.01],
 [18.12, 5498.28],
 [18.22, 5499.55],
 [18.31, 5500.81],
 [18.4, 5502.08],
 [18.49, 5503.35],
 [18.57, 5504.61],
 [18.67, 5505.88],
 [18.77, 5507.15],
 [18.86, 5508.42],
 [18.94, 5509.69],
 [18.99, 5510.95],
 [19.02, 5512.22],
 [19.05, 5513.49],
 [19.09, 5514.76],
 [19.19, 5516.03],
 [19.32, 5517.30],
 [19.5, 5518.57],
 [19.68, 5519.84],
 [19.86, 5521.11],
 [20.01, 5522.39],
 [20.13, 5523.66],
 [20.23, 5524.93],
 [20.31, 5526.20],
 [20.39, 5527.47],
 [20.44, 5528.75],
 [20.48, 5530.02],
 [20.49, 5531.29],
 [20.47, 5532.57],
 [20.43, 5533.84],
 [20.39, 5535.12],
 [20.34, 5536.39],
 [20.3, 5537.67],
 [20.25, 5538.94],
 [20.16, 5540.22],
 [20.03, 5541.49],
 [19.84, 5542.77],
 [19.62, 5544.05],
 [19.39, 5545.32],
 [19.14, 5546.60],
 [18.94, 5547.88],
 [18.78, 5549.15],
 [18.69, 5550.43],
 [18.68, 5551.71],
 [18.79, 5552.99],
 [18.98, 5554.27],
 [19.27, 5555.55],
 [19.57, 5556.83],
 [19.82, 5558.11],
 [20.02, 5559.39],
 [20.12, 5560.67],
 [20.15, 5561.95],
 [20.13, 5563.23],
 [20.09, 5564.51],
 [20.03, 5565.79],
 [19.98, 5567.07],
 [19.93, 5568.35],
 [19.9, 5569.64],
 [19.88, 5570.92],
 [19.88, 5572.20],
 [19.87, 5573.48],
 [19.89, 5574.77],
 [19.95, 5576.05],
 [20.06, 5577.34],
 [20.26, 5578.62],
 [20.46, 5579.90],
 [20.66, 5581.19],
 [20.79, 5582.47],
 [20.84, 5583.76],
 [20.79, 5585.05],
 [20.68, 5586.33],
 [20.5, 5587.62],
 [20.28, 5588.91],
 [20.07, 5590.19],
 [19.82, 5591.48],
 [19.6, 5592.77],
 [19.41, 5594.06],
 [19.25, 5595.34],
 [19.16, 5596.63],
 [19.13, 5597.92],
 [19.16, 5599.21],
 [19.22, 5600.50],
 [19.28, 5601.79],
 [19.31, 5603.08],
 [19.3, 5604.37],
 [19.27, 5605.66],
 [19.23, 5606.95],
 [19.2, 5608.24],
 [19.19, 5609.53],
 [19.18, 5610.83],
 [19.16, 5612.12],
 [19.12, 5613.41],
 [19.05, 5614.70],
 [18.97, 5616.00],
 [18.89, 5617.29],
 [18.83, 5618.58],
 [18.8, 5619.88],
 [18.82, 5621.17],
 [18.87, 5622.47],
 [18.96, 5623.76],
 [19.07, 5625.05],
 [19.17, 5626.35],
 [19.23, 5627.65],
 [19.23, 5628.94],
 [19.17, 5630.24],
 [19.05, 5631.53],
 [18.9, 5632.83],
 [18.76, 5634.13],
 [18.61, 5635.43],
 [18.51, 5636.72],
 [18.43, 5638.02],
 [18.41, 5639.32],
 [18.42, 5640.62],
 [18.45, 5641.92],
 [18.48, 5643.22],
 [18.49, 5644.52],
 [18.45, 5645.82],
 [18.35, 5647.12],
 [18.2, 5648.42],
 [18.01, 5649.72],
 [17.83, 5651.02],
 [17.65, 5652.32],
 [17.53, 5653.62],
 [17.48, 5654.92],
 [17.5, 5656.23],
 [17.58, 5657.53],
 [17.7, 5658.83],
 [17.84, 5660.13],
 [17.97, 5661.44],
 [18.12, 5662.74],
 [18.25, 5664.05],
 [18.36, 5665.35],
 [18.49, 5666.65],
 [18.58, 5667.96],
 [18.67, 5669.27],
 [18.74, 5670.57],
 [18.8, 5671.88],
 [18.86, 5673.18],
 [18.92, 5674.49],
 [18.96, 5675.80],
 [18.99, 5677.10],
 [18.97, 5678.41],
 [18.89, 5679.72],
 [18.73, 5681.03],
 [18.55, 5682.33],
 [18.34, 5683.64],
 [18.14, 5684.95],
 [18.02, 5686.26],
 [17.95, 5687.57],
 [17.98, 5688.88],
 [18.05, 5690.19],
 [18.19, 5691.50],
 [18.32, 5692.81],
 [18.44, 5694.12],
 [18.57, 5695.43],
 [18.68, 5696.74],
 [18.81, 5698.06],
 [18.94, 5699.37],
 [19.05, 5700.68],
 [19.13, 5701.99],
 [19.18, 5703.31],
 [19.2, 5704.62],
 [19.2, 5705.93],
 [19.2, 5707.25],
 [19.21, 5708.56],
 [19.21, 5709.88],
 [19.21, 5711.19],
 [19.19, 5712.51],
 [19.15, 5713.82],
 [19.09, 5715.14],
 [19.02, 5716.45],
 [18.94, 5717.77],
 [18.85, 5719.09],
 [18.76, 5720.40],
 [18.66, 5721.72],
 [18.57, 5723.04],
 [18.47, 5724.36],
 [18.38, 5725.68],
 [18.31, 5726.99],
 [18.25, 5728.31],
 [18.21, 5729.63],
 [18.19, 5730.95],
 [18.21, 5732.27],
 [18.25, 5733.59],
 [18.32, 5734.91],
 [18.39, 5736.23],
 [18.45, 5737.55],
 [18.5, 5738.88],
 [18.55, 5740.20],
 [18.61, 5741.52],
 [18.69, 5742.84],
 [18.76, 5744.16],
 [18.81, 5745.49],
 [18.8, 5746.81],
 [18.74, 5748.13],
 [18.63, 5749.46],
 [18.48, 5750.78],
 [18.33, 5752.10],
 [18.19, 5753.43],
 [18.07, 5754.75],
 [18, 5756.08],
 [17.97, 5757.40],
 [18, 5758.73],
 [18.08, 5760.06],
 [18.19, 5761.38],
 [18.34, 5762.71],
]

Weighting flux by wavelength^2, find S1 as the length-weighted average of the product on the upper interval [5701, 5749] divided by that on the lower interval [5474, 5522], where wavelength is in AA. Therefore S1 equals 1.1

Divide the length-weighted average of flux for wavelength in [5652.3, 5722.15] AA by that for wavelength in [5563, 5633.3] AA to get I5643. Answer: 0.95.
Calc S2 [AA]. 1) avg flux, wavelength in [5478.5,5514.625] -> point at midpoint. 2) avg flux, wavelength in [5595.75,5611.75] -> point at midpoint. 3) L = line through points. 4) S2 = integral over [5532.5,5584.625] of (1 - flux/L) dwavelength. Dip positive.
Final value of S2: -3.1 AA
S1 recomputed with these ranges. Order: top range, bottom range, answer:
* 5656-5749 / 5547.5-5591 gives 0.98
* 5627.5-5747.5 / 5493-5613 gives 0.99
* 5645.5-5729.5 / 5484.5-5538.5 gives 1.04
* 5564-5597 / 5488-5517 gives 1.12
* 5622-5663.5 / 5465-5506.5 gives 1.05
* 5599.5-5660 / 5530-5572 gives 0.97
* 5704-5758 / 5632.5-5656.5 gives 1.05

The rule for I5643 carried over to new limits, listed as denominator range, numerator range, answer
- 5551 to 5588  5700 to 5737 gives 0.94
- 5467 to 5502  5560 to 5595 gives 1.10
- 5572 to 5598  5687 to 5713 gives 0.94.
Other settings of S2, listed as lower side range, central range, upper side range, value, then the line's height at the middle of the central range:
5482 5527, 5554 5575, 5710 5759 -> -1.5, 18.6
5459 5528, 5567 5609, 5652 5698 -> -2.8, 18.6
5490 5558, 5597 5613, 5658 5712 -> -0.2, 18.9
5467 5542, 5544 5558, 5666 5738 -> -0.1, 19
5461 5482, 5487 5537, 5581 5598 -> 1.5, 19.7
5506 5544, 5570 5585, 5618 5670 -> -0.8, 19.2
